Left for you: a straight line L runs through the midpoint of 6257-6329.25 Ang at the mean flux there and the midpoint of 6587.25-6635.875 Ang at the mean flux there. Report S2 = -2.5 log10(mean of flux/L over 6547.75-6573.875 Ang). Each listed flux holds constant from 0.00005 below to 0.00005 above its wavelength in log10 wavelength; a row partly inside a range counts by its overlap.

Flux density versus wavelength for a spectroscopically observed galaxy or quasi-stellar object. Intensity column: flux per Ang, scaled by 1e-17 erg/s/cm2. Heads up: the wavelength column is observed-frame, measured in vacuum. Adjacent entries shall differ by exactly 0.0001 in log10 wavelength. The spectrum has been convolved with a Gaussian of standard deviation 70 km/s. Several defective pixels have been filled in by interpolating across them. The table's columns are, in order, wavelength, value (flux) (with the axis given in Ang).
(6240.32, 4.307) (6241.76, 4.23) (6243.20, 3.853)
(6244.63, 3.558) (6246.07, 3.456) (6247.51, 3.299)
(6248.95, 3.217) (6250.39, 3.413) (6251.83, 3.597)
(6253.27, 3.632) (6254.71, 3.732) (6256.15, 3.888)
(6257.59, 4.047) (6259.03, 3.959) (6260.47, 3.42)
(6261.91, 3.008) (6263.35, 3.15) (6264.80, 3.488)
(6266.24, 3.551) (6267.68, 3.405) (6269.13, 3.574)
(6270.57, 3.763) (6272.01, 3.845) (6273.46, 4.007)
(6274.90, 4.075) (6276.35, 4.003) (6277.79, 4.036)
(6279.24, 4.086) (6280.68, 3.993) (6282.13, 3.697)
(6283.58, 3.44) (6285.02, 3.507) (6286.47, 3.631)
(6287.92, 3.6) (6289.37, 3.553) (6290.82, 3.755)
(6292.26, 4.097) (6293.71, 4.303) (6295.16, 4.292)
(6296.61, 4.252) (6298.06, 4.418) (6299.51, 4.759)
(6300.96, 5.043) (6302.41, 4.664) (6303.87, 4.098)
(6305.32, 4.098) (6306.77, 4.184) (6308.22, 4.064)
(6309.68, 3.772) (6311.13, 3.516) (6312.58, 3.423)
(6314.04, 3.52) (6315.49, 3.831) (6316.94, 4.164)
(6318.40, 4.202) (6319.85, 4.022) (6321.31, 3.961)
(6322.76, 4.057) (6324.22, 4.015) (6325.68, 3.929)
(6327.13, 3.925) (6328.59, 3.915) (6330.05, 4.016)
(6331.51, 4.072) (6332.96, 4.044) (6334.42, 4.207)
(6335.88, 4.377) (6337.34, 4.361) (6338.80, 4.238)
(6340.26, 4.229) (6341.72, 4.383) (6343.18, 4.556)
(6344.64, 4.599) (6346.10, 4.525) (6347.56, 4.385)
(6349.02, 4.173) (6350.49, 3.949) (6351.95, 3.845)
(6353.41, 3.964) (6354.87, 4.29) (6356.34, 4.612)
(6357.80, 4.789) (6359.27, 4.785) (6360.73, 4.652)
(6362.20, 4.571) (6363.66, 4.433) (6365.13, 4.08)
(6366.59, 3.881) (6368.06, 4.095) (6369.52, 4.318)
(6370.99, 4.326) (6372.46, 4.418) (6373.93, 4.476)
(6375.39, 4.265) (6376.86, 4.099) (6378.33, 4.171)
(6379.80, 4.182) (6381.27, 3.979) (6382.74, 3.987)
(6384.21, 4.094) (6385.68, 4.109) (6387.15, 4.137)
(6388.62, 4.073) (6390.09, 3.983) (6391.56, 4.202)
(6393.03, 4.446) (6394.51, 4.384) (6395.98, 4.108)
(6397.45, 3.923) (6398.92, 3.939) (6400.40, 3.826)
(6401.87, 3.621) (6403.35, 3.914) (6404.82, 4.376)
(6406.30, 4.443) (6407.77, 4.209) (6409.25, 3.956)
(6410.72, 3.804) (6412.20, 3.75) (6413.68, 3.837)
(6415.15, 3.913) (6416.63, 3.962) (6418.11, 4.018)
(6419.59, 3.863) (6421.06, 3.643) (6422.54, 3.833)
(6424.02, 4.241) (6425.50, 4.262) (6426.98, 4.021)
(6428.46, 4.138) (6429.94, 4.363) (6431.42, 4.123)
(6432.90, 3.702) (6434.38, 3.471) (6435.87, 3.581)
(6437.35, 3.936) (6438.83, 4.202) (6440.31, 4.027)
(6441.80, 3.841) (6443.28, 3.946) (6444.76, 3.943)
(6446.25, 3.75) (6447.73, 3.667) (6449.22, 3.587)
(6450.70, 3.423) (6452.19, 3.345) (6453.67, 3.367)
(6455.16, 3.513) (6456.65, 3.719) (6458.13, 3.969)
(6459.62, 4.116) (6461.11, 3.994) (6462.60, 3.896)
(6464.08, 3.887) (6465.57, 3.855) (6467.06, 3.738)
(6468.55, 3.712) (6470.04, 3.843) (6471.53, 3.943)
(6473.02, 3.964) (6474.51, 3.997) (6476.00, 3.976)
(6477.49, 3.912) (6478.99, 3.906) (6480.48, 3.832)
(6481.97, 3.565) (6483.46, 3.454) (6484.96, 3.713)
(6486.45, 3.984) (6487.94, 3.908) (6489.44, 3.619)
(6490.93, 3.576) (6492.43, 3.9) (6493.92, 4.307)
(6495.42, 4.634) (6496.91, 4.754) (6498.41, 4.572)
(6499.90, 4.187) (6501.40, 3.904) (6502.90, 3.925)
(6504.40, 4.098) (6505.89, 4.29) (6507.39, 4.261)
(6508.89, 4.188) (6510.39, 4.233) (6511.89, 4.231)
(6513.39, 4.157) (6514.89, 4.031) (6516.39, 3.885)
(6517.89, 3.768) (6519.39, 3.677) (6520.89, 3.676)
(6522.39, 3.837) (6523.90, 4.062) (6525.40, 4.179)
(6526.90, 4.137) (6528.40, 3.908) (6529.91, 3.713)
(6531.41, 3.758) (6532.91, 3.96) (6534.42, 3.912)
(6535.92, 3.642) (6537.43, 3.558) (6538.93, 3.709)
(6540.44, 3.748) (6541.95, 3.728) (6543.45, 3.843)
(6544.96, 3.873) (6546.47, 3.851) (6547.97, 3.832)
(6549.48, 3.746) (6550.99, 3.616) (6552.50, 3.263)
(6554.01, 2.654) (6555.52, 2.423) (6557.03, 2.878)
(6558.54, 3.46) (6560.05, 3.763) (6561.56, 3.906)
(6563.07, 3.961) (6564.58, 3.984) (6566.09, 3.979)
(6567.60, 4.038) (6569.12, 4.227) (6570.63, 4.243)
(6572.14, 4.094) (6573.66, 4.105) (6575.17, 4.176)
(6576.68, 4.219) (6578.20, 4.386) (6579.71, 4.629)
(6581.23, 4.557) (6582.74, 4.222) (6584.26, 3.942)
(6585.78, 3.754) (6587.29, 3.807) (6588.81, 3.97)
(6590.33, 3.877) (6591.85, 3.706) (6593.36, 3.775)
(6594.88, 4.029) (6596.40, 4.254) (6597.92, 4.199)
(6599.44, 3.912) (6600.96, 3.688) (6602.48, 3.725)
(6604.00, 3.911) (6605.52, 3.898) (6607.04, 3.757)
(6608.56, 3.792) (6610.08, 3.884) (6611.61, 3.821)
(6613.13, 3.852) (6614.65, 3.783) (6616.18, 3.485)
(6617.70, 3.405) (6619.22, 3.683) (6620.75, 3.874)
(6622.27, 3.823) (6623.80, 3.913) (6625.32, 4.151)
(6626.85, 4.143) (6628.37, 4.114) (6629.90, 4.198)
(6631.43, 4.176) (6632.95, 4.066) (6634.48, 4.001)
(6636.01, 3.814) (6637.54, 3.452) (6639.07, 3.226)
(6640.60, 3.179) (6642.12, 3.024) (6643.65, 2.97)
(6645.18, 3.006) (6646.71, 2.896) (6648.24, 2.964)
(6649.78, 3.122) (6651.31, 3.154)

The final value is 0.07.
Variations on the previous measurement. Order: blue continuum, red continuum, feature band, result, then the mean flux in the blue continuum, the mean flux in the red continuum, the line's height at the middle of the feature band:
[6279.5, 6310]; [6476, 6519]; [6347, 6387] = -0.05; 4.06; 4.02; 4.05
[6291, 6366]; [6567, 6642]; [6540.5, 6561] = 0.15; 4.21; 3.93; 3.98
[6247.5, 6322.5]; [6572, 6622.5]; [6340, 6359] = -0.12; 3.85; 3.94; 3.87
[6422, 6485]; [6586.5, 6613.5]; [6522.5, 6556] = 0.05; 3.84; 3.88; 3.87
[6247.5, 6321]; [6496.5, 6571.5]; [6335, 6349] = -0.14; 3.85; 3.86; 3.85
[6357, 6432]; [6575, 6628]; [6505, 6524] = 0.00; 4.14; 3.94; 4.02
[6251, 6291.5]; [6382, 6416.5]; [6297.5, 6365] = -0.09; 3.69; 4.04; 3.86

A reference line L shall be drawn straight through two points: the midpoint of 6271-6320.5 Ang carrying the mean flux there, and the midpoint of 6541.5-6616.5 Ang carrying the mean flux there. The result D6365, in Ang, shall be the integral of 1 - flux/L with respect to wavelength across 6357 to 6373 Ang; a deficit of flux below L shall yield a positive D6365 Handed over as -1.8 Ang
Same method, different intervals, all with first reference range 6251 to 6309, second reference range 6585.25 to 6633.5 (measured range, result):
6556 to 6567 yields 0.60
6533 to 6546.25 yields 0.42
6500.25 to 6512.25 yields -0.77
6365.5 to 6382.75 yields -1.32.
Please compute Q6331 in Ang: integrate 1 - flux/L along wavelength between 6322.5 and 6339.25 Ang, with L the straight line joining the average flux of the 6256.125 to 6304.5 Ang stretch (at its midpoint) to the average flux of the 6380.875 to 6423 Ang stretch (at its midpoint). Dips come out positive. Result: -0.6 Ang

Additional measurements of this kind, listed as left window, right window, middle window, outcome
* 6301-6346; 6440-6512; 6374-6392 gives -0.4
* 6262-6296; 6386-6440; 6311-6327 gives -0.2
